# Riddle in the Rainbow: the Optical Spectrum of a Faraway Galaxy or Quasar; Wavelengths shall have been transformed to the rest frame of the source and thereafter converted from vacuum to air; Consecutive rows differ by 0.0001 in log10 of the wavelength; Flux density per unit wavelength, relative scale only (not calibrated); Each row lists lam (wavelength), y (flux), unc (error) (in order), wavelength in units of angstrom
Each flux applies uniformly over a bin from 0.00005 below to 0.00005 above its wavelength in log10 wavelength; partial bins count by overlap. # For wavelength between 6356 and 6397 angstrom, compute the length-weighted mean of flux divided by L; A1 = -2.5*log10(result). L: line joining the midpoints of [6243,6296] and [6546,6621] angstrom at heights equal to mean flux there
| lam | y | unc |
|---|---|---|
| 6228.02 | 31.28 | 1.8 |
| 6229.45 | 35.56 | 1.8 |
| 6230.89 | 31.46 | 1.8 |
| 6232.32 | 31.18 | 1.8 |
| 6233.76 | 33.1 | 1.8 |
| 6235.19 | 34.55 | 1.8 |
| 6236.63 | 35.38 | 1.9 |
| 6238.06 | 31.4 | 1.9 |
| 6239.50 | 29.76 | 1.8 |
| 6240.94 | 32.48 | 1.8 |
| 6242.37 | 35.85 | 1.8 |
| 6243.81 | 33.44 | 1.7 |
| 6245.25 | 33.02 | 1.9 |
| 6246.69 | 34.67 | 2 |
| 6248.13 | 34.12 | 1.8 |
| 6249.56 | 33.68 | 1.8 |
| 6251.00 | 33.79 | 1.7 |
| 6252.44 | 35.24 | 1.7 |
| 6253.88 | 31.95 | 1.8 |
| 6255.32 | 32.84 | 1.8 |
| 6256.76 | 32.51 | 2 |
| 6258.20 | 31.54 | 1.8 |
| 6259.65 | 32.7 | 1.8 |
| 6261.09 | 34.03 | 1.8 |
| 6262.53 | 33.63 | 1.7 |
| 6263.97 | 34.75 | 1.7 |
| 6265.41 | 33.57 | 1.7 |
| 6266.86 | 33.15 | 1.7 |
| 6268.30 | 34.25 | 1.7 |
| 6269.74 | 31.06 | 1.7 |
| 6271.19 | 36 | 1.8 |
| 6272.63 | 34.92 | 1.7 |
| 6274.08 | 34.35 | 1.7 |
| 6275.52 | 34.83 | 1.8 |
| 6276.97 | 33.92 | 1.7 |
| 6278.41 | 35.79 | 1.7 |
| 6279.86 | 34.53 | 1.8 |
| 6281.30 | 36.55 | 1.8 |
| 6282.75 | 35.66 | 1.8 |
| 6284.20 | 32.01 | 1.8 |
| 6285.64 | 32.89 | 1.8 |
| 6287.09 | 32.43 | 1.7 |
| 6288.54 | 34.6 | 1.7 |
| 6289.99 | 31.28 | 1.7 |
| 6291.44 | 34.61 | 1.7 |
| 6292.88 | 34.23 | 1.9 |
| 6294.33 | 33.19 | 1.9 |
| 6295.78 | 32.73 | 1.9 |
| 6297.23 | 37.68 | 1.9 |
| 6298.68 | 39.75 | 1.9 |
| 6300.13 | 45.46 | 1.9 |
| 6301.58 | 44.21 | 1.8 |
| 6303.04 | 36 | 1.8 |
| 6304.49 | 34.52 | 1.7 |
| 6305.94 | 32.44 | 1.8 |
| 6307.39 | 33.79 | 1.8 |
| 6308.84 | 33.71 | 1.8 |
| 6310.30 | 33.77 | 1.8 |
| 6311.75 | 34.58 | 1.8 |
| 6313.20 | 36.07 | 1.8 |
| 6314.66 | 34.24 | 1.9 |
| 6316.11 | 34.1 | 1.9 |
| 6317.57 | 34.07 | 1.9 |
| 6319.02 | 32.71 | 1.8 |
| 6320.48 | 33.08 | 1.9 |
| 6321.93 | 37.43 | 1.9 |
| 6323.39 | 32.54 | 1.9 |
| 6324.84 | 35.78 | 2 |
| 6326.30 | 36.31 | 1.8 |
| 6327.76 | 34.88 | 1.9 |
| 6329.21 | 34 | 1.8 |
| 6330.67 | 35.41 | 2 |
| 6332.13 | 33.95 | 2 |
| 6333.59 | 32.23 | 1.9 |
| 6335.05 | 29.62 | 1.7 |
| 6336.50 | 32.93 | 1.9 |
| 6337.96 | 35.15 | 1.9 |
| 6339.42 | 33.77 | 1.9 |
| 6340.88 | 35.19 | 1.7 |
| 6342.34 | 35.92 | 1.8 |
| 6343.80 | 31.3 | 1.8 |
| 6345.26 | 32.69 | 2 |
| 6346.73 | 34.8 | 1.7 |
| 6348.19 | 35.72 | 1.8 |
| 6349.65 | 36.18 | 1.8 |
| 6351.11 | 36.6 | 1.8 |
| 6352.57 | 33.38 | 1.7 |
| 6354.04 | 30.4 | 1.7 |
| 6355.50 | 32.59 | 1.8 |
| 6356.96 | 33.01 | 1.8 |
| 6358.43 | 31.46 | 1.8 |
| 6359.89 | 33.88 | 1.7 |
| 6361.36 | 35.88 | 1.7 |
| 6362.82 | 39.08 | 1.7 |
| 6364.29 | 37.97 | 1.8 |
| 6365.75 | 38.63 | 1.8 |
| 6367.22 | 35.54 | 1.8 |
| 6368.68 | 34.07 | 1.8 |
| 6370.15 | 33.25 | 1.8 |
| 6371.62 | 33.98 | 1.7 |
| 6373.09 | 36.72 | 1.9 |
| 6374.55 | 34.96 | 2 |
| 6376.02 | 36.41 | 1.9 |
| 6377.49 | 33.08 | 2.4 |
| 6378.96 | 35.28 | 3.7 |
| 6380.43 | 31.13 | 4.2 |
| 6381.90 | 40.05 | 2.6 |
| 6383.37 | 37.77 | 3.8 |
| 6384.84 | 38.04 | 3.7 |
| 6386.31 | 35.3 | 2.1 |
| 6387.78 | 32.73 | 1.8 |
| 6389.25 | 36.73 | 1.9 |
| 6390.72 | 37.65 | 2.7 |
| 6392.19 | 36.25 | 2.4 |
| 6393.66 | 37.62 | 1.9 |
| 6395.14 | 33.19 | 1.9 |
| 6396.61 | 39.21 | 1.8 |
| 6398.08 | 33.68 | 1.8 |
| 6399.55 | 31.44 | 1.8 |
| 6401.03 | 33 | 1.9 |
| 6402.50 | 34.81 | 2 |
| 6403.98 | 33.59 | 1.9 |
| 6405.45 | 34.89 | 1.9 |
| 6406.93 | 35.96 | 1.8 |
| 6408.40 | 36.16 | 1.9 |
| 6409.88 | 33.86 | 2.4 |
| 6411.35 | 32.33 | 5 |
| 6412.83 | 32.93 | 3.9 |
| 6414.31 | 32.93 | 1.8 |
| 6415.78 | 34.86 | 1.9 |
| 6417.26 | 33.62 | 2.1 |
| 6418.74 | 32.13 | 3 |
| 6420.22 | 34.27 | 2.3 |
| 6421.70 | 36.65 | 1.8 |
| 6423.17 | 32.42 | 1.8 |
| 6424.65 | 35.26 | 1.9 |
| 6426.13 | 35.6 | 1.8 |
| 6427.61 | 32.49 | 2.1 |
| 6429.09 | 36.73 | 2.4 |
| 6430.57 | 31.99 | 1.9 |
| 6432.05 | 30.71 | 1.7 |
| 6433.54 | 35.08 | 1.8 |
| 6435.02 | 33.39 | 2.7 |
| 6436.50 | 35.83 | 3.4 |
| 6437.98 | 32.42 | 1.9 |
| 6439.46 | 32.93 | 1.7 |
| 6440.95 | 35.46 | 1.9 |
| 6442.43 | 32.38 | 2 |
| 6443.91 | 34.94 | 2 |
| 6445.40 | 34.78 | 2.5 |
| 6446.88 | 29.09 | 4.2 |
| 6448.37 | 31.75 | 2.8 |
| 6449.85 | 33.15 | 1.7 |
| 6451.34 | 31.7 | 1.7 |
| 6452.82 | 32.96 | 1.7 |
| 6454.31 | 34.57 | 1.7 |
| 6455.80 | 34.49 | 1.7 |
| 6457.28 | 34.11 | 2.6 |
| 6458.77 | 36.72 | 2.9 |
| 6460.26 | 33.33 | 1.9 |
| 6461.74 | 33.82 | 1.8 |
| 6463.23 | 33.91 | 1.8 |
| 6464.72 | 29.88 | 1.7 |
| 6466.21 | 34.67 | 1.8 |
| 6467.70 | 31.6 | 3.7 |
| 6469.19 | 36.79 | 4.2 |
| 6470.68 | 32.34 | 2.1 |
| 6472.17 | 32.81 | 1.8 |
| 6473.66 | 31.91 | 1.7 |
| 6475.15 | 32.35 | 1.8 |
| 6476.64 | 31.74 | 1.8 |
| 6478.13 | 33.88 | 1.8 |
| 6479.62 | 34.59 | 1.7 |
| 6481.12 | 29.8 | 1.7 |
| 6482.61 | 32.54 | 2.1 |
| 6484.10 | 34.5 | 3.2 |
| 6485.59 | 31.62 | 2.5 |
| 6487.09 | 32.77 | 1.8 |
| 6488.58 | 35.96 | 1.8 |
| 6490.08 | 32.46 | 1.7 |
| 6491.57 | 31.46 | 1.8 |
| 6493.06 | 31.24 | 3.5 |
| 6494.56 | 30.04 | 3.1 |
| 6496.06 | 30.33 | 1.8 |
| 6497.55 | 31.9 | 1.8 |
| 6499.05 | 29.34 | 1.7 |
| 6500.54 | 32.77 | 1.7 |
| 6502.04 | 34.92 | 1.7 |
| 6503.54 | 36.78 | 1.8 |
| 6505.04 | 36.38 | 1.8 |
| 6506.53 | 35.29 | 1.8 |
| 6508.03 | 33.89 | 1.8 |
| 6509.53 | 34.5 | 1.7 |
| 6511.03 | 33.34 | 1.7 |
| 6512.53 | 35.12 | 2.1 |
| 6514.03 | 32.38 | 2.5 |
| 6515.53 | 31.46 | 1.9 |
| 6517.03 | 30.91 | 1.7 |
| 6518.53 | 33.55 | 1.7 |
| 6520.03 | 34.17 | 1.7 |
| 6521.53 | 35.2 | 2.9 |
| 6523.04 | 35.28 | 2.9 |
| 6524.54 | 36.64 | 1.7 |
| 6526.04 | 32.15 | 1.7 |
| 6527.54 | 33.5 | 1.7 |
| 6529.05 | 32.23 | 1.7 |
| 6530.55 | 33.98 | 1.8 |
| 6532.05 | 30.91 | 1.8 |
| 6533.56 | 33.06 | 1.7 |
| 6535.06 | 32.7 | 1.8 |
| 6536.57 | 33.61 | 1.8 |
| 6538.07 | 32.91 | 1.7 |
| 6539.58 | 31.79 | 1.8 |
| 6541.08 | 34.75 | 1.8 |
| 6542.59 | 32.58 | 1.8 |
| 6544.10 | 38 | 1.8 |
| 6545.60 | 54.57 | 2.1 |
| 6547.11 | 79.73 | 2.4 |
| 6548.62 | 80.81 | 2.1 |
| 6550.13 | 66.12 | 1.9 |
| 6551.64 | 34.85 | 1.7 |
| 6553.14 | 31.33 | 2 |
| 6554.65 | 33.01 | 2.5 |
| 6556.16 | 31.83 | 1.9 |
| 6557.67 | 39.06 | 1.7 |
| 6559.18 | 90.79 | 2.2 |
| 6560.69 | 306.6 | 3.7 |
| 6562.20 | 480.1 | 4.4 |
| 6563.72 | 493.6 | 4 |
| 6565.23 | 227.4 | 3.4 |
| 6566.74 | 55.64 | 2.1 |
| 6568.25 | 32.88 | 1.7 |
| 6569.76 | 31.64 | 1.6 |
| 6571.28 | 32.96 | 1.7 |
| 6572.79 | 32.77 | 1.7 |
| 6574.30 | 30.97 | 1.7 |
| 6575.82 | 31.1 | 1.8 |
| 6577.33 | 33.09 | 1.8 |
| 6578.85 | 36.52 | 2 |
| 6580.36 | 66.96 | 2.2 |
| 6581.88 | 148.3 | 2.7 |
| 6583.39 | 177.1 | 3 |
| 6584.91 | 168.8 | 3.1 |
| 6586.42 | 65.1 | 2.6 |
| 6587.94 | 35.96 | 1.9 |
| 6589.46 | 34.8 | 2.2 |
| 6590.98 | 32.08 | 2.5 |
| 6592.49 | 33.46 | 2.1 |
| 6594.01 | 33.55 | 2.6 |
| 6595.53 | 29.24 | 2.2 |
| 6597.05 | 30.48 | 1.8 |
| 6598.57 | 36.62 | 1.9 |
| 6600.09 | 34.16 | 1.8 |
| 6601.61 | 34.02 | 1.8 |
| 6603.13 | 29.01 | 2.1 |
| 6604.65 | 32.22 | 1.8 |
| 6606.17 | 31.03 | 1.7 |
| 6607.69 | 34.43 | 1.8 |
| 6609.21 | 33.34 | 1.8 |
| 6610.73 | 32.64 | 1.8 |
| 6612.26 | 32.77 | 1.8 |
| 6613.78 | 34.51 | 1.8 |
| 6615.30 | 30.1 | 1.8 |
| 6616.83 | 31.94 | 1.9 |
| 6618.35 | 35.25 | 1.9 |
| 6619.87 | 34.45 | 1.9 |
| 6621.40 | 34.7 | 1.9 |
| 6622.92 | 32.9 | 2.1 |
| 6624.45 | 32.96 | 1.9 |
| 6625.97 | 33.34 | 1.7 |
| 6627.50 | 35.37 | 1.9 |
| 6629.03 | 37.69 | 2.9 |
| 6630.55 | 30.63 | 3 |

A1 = 0.31 mag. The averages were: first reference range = 33.8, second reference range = 74.4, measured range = 35.6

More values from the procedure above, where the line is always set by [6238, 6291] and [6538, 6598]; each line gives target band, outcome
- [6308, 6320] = 0.227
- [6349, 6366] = 0.381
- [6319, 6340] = 0.295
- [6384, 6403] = 0.489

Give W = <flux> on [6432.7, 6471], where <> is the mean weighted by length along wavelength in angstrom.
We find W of 33.5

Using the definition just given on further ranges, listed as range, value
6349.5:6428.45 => 34.8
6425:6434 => 33.8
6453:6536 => 33.2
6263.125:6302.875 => 35.1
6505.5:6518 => 33.4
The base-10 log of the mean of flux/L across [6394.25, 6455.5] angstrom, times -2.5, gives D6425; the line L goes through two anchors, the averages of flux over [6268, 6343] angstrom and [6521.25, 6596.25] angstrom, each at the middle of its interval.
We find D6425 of 0.499 mag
